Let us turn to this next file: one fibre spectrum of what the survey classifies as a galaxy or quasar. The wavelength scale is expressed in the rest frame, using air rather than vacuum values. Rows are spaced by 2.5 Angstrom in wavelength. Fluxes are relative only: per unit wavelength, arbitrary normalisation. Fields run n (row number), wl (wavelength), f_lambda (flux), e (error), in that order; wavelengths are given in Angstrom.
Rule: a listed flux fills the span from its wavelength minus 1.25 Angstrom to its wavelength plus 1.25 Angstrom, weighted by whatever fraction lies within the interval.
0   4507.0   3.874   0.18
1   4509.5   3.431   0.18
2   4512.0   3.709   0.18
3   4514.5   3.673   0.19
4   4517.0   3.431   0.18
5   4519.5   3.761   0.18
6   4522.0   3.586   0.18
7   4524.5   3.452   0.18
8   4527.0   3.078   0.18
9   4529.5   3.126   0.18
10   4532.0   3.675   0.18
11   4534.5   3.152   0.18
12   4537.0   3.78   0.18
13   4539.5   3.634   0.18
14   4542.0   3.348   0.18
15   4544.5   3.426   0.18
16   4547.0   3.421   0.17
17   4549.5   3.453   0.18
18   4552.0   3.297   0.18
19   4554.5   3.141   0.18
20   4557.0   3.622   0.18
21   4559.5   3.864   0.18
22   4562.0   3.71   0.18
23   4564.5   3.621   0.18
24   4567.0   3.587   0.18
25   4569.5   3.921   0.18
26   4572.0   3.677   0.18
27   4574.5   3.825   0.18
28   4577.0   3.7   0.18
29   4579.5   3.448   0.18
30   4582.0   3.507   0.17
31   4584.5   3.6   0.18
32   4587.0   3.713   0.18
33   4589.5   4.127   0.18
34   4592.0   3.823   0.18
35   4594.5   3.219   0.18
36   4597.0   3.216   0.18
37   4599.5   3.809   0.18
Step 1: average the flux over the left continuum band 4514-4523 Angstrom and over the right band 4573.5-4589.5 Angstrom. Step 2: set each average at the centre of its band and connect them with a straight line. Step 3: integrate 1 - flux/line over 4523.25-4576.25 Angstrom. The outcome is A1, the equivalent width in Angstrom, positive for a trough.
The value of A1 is 1.78 Angstrom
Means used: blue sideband 3.61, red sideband 3.67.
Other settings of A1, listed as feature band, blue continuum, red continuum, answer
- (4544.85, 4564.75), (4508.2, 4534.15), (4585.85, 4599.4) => 0.3 Angstrom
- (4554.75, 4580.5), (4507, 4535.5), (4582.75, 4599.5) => -0.7 Angstrom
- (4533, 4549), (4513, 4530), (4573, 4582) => 0.3 Angstrom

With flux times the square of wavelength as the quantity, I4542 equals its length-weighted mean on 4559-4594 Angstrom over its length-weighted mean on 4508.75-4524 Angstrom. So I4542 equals 1.06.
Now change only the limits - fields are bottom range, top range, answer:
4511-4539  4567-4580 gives 1.09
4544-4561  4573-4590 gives 1.08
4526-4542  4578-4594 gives 1.10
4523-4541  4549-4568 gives 1.05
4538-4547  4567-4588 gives 1.07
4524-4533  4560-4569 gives 1.13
